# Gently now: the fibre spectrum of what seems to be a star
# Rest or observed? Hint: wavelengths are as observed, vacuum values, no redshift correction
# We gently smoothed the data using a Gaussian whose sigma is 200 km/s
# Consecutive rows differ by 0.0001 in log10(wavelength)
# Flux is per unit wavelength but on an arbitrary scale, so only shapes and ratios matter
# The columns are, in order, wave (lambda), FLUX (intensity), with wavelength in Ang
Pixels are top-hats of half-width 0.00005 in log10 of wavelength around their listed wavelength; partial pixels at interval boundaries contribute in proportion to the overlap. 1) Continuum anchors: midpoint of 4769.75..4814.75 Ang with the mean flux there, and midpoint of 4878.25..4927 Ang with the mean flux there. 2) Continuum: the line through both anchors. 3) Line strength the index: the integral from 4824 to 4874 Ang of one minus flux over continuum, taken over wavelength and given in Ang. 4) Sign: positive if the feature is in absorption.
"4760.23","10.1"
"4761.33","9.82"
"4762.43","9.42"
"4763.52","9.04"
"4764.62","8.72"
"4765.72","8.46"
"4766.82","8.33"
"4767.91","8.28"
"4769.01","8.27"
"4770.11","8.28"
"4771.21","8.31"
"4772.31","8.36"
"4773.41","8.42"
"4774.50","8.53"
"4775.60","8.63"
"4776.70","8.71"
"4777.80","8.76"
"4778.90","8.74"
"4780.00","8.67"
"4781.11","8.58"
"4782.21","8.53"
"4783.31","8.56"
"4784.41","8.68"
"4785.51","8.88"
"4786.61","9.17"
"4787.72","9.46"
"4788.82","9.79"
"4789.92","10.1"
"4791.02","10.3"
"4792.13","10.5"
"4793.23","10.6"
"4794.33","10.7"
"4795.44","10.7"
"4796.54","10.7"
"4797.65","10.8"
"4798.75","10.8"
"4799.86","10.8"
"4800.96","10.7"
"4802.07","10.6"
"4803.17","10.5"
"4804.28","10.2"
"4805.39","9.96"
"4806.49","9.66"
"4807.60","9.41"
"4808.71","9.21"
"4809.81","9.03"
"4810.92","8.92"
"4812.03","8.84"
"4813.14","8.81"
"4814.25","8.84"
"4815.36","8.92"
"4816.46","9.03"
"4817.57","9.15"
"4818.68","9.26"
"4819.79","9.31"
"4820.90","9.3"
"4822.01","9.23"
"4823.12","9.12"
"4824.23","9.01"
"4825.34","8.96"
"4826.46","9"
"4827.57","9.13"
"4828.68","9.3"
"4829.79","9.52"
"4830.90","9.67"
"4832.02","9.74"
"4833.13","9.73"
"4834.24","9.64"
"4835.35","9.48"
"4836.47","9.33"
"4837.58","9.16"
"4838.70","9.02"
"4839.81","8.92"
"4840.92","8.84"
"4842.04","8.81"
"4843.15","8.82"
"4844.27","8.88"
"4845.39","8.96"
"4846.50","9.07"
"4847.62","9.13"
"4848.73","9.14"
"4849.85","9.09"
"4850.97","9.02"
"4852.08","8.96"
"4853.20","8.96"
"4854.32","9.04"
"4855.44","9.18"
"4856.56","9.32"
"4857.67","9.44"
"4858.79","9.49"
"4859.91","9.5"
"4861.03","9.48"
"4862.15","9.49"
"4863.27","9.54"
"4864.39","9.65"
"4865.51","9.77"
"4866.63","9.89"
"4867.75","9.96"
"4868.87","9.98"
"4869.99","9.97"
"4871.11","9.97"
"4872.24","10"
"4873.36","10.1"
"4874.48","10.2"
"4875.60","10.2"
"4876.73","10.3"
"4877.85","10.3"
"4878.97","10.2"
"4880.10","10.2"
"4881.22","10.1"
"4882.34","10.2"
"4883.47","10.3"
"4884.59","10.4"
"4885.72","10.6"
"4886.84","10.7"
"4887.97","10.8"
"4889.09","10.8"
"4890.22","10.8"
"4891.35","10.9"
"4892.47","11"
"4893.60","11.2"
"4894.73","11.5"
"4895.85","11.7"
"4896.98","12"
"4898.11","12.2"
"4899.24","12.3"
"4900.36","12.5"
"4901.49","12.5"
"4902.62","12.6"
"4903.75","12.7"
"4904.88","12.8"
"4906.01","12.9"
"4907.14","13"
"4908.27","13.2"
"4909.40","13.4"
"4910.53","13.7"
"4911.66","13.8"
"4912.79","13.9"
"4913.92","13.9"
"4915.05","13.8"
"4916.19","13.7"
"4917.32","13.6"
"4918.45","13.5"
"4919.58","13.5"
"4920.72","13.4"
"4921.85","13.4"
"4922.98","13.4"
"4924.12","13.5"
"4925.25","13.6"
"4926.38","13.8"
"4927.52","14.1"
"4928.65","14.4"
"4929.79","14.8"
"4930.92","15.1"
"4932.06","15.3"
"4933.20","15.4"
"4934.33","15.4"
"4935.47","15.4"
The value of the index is 7.1 Ang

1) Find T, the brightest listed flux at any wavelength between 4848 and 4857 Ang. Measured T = 9.32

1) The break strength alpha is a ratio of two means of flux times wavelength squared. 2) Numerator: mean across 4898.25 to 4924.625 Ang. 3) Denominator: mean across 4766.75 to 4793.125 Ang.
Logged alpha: 1.6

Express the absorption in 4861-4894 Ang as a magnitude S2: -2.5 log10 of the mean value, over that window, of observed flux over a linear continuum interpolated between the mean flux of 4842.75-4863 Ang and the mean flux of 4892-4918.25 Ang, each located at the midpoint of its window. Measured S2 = 0.064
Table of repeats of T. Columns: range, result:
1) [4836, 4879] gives 10.3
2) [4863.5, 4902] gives 12.5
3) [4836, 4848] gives 9.33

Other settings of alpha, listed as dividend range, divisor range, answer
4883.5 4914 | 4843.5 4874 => 1.30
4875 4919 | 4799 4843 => 1.31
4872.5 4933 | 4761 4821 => 1.38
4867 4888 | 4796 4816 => 1.07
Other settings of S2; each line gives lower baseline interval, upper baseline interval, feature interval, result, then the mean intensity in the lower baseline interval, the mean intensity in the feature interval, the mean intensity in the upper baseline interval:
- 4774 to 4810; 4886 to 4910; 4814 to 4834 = 0.12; 9.67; 9.25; 12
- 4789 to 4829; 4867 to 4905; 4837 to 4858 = 0.14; 9.71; 9.04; 10.9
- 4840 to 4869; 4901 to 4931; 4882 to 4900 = 0.07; 9.27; 11.1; 13.5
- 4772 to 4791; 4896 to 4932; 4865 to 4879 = 0.19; 8.91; 10.1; 13.4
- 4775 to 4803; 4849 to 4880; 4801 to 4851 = 0.05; 9.71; 9.28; 9.67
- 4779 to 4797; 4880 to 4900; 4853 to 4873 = 0.11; 9.59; 9.61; 11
